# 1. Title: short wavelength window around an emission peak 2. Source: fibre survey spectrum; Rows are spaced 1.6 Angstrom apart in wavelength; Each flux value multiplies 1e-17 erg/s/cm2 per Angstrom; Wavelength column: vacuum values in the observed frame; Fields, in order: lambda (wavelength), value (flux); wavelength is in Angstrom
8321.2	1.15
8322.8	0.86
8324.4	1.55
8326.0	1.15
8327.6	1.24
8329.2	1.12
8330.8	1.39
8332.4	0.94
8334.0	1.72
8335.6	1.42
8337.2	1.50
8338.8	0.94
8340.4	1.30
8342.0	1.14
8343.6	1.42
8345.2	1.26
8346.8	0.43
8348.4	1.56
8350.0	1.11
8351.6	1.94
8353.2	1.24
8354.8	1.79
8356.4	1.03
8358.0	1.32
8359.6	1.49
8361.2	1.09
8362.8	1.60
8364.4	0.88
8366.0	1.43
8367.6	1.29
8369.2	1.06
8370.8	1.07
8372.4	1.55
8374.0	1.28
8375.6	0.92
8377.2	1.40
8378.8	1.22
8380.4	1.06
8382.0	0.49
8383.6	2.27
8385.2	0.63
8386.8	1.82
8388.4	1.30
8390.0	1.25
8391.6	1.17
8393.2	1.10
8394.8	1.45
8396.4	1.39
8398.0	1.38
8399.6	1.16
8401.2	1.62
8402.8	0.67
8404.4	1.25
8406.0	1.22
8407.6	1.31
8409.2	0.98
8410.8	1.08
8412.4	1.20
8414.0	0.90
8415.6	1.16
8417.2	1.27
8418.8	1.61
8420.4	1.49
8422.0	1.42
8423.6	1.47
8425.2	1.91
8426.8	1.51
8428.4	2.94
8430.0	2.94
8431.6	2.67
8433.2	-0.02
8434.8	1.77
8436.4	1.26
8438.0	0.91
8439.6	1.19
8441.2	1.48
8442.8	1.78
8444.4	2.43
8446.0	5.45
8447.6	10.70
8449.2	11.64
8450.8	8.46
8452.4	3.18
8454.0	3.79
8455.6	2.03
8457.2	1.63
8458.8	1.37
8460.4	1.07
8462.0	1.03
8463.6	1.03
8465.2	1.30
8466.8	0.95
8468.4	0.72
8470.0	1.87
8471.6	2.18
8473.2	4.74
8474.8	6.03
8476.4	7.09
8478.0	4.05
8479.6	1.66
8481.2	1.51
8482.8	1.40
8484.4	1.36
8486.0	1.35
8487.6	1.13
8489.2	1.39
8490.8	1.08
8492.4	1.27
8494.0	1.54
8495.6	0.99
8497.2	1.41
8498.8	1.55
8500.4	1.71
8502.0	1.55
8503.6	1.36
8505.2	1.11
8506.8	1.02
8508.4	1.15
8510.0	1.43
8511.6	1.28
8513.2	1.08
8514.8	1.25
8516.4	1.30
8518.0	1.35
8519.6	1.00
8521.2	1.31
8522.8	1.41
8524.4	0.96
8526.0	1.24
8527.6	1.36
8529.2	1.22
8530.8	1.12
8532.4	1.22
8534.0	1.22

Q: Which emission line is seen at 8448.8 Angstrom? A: Halpha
